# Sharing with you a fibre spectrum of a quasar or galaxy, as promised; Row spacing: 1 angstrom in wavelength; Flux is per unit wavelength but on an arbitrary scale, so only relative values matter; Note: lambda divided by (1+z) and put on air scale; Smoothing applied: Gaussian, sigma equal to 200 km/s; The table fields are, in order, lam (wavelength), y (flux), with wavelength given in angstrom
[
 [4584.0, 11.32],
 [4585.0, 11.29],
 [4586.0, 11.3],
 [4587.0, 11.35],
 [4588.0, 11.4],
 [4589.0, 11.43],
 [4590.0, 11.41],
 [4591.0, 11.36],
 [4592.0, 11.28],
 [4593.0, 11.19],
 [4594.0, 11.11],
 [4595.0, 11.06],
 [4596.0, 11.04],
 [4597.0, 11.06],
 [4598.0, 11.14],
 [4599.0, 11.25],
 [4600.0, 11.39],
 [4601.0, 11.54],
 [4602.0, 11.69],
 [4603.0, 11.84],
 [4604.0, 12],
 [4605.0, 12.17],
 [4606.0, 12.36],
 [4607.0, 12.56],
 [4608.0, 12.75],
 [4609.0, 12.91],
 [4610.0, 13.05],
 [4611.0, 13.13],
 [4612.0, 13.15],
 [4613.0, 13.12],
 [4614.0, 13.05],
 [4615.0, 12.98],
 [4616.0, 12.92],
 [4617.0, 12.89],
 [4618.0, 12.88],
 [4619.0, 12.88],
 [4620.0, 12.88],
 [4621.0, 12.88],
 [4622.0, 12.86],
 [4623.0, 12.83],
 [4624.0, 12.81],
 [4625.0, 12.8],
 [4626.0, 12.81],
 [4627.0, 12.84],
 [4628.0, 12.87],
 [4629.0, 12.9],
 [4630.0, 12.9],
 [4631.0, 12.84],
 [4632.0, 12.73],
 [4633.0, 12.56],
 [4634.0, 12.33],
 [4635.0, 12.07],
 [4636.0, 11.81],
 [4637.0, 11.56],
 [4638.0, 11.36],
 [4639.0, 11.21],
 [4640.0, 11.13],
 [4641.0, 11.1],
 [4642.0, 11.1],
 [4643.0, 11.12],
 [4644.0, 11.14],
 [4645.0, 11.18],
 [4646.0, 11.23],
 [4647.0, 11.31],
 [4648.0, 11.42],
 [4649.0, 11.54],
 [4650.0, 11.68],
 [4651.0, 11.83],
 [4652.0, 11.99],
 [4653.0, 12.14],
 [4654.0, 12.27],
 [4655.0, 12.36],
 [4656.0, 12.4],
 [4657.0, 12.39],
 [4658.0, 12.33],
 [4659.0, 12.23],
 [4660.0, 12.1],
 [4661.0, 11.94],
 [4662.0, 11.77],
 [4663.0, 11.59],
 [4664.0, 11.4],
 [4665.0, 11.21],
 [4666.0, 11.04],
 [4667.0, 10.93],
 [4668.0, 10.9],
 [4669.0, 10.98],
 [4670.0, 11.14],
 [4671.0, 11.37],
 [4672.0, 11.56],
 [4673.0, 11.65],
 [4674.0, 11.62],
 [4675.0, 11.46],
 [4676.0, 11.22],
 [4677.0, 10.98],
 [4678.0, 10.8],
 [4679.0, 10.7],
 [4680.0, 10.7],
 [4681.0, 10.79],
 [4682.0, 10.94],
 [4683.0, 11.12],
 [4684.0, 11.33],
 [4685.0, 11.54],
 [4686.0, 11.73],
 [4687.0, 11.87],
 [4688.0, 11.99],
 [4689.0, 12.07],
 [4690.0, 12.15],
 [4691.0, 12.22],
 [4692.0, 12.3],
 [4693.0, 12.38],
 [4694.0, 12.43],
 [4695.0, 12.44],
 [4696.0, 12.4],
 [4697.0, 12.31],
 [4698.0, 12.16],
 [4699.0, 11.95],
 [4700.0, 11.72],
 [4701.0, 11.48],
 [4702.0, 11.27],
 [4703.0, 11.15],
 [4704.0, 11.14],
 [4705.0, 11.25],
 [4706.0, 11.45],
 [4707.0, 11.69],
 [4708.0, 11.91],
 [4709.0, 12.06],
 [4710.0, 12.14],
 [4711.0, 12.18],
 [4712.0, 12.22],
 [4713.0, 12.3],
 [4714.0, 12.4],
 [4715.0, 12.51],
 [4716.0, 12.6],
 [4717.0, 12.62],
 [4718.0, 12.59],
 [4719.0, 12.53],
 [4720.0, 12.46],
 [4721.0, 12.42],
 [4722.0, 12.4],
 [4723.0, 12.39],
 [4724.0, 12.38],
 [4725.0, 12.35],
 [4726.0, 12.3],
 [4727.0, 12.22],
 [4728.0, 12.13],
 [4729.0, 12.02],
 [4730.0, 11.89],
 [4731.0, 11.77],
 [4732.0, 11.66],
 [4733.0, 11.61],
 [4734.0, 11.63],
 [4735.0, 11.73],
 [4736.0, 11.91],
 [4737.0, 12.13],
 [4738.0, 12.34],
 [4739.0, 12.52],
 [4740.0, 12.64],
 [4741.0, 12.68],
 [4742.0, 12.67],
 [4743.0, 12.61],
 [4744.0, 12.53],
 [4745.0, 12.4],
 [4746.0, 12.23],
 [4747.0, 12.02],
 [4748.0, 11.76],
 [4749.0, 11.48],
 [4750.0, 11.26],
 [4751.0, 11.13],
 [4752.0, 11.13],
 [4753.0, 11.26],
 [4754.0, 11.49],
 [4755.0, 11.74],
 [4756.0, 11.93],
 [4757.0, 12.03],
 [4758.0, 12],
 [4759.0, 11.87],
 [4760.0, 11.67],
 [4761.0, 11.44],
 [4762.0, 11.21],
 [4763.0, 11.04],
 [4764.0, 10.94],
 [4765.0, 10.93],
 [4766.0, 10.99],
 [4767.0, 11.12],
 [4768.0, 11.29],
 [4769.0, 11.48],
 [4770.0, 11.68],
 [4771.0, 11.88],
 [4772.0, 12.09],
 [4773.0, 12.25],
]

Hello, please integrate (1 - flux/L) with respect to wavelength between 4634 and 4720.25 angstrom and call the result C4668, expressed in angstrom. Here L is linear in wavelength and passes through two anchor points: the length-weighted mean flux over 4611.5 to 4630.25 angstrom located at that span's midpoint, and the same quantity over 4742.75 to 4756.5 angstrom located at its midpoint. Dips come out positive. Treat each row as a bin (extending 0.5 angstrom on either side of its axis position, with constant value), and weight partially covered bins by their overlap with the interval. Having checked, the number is 4.8 angstrom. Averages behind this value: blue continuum 12.9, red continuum 11.8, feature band 11.7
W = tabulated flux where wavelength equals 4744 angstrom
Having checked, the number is 12.53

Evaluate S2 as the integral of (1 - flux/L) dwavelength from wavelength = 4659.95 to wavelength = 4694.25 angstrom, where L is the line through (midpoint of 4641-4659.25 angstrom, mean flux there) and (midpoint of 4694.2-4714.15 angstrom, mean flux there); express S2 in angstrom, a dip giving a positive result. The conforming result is 1.0 angstrom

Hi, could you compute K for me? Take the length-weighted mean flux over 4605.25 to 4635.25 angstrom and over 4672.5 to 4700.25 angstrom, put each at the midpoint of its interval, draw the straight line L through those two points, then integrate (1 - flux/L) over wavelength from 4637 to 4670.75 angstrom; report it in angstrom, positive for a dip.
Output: 1.9 angstrom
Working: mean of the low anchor 12.8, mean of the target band 11.6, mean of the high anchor 11.7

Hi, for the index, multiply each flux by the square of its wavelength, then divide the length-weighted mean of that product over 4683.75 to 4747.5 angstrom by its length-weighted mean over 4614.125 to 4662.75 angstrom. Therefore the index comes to 1.03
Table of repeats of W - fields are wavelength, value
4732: 11.66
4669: 10.98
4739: 12.52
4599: 11.25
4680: 10.7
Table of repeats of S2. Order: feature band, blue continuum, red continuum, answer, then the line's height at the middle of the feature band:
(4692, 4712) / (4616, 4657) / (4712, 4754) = 0.4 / 12.1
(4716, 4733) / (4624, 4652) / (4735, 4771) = -0.6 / 11.8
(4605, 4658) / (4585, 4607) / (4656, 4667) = -3.0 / 11.6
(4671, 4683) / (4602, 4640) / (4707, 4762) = 1.2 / 12.3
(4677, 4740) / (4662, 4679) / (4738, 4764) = -2.2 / 11.5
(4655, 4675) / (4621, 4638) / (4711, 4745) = 1.3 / 12.5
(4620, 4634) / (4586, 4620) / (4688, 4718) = -0.9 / 12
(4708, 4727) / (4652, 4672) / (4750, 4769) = -1.4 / 11.5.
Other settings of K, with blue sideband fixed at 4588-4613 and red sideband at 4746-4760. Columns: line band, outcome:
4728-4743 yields -0.6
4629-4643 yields -0.1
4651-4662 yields -0.4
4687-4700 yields -0.5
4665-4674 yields 0.4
